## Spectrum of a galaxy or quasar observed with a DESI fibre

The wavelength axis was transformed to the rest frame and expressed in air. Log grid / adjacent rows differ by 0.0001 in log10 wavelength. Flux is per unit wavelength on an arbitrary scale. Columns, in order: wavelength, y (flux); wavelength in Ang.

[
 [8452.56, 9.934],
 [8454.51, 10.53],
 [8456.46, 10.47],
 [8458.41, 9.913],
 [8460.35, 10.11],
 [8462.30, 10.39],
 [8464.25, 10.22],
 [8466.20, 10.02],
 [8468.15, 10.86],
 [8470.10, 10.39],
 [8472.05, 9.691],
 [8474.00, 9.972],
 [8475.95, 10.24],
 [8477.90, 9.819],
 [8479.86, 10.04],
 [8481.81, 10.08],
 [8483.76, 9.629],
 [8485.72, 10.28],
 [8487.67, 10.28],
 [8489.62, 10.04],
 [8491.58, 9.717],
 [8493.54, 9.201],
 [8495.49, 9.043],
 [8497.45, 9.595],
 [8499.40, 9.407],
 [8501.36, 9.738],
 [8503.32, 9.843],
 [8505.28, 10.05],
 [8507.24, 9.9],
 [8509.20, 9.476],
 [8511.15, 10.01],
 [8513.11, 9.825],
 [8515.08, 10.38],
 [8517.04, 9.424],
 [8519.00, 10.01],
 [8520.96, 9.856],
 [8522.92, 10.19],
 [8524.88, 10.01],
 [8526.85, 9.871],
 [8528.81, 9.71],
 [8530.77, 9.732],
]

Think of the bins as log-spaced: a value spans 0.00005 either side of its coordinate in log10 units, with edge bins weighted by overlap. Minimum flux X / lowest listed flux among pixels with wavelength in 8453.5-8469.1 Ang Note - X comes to 9.913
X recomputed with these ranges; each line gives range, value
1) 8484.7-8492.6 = 9.717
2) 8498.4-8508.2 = 9.407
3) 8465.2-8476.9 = 9.691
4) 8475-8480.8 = 9.819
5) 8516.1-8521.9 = 9.424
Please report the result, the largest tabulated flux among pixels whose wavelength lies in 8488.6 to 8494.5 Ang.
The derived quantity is 10.04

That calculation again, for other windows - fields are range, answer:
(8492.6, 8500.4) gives 9.595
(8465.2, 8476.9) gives 10.86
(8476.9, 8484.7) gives 10.08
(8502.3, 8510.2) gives 10.05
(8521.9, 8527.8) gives 10.19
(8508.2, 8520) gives 10.38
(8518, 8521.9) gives 10.01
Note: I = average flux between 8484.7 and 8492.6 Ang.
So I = 10.1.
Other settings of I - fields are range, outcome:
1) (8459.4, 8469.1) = 10.3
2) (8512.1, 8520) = 9.9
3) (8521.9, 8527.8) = 10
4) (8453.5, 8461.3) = 10.3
